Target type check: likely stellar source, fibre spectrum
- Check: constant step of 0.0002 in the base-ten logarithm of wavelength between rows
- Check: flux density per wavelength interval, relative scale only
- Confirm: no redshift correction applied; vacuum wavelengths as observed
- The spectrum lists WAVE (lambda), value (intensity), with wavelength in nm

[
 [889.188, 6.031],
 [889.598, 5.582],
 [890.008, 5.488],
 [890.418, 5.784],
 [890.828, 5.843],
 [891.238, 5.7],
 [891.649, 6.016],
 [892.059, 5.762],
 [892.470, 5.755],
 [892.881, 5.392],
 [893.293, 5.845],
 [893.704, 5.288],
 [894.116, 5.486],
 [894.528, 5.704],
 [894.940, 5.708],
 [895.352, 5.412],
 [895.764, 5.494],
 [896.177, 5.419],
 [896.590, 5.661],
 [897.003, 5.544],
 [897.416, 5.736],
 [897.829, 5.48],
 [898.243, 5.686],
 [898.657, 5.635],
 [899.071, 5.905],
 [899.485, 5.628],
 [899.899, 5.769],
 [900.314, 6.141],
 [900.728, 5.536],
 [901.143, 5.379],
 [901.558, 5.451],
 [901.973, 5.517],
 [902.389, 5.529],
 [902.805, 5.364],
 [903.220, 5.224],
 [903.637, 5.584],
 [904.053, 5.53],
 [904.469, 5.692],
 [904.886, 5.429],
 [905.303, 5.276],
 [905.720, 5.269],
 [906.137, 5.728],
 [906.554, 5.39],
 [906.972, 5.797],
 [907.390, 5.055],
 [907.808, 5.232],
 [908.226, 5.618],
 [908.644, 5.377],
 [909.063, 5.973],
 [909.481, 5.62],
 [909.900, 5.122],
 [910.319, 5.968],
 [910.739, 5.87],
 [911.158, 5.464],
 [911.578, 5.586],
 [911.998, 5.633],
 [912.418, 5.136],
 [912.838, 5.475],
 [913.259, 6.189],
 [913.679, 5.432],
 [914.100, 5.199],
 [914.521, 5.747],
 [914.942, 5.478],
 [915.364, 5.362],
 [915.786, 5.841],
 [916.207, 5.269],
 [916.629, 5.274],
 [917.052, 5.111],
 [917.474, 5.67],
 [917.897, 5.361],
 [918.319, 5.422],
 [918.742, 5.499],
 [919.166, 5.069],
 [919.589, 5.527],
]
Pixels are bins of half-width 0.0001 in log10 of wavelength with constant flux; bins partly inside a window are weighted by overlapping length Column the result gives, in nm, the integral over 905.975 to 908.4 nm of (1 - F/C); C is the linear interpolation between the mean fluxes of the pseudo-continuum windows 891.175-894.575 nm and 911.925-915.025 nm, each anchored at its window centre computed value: 0.05 nm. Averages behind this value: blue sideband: 5.66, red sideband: 5.54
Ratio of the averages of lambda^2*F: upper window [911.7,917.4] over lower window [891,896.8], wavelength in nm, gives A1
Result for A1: 1.02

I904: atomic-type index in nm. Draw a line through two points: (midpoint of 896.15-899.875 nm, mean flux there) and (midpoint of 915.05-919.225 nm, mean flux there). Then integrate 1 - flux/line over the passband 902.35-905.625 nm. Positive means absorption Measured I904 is 0.08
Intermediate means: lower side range 5.65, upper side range 5.4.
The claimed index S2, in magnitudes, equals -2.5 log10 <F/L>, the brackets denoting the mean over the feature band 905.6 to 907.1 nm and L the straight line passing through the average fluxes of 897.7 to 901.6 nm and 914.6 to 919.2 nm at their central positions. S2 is 0.00 mag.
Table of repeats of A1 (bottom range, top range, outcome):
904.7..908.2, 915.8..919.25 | 1.02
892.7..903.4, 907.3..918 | 1.02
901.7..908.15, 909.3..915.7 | 1.04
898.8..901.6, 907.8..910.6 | 1.00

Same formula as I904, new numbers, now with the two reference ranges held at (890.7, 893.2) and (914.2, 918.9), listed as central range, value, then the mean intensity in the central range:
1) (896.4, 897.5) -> 0.009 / 5.64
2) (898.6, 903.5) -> 0.043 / 5.59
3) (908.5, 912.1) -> -0.066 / 5.63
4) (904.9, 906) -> 0.050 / 5.33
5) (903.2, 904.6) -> 0.017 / 5.53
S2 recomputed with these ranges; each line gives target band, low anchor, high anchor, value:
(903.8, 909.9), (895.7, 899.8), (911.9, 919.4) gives 0.010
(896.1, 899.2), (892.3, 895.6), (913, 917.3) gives -0.015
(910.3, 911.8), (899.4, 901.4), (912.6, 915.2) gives -0.017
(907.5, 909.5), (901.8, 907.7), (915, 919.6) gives -0.020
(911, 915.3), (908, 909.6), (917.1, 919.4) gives 0.000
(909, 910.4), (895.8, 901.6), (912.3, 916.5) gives -0.012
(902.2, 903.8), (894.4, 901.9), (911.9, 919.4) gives 0.031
